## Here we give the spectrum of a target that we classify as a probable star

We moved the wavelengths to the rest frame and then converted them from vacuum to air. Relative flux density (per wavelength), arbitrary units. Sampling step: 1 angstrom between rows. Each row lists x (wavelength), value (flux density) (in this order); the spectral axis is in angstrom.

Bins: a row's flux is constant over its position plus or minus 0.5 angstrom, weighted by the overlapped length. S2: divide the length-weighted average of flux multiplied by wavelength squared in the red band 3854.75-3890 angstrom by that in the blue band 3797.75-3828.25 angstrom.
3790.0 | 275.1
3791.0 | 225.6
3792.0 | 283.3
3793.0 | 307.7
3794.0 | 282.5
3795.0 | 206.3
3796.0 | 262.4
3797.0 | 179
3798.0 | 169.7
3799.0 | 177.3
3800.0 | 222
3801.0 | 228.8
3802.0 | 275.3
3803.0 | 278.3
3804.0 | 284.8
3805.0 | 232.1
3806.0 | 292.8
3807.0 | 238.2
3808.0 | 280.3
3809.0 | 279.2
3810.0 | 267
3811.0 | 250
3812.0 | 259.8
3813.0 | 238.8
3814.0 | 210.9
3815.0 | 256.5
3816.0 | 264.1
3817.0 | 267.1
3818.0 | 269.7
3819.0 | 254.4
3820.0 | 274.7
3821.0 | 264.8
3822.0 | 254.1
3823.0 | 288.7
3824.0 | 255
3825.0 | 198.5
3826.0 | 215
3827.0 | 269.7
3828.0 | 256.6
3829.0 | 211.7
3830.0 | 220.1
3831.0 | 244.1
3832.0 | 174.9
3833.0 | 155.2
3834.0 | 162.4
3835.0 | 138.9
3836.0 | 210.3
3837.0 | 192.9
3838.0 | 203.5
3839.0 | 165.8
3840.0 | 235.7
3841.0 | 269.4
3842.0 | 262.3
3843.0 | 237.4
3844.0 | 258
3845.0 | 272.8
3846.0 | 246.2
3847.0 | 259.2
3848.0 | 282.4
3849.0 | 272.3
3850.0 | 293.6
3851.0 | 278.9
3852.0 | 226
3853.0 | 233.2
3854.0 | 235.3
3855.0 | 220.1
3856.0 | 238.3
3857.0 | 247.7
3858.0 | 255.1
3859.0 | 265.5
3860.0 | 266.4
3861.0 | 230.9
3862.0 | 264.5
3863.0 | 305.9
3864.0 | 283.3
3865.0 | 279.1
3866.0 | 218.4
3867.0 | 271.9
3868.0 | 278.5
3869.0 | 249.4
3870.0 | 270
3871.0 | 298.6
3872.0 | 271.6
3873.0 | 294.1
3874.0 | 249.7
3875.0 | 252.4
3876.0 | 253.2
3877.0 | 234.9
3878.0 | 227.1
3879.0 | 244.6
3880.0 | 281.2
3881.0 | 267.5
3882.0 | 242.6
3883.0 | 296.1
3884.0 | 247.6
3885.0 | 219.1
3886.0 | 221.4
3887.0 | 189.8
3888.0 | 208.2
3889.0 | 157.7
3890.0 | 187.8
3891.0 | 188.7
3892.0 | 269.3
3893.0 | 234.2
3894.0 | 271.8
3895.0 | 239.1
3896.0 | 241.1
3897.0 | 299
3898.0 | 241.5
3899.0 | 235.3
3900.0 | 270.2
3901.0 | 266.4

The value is 1.03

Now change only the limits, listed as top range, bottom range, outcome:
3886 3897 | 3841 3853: 0.87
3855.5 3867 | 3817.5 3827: 1.05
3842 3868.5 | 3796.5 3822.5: 1.06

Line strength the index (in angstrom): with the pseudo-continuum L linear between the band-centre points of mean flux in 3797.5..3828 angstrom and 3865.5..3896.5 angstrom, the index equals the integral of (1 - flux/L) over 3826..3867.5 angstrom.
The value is 1.4 angstrom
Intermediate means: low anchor 251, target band 239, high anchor 244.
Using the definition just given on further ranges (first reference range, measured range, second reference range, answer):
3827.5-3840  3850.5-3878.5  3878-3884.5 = -2.31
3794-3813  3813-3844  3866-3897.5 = 1.90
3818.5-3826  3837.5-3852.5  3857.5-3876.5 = 0.52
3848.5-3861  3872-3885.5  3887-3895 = -1.58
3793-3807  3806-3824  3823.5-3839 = -2.98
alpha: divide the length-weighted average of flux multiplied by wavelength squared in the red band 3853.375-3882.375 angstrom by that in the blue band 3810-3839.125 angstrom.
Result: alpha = 1.2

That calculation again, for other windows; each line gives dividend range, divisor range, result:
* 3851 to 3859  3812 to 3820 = 0.97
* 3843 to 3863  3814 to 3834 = 1.09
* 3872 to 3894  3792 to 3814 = 1.00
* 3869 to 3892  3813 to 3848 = 1.06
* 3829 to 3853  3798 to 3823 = 0.91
